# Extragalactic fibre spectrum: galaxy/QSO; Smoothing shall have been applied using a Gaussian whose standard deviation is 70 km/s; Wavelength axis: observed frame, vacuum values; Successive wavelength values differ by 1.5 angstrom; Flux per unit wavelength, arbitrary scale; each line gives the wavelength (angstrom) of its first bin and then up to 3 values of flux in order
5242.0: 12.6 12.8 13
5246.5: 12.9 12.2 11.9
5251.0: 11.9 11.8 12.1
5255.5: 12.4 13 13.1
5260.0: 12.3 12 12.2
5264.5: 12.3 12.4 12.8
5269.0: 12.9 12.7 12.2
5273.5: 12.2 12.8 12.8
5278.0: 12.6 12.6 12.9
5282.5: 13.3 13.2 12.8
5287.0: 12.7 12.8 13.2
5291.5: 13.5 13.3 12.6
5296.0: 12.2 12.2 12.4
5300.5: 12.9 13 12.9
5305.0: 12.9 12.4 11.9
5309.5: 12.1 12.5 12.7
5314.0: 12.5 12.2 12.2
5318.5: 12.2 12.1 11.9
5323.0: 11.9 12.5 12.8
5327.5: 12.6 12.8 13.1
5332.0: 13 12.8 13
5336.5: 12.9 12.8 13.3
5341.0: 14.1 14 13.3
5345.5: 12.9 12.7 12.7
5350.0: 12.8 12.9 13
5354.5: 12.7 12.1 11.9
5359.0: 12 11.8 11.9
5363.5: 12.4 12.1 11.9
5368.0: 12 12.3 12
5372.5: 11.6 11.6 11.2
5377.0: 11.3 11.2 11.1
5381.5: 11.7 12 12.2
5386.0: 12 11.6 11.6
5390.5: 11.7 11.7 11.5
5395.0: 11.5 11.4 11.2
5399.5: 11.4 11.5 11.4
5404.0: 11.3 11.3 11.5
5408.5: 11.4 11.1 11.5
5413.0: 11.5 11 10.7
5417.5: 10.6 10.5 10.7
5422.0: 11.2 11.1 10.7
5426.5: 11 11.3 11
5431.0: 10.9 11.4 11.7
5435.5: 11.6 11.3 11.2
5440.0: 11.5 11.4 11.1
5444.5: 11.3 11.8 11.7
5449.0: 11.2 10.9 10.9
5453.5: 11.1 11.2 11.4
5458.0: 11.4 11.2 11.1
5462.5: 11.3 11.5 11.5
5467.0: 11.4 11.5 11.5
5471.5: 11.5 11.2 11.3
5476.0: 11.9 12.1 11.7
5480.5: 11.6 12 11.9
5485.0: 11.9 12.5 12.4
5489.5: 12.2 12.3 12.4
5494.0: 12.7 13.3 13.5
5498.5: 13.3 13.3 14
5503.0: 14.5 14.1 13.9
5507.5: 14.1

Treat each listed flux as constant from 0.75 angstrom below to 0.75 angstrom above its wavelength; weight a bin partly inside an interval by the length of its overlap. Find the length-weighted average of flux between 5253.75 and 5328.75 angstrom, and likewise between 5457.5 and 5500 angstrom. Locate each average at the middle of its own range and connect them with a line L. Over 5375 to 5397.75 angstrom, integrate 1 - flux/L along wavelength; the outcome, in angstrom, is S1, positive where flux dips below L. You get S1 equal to 1.3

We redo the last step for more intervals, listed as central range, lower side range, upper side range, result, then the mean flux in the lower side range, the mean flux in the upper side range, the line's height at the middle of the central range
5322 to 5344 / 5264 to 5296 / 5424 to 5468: -1.2 angstrom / 12.8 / 11.3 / 12.3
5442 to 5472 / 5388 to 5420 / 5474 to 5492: 1.1 angstrom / 11.3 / 12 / 11.8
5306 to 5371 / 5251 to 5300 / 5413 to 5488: -2.0 angstrom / 12.6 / 11.3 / 12.2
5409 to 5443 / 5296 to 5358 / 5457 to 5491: 2.5 angstrom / 12.7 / 11.7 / 12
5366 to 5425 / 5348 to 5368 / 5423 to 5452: 1.9 angstrom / 12.3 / 11.3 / 11.8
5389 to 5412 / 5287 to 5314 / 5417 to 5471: 0.5 angstrom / 12.7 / 11.2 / 11.7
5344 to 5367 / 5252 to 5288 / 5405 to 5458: -1.1 angstrom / 12.6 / 11.2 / 11.9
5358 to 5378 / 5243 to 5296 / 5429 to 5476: 0.1 angstrom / 12.6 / 11.3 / 11.9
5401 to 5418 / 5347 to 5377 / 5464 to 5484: 1.0 angstrom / 12.1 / 11.6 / 11.9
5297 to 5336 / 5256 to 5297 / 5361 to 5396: -0.6 angstrom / 12.7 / 11.7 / 12.3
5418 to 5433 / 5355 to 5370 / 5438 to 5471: 0.8 angstrom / 12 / 11.3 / 11.6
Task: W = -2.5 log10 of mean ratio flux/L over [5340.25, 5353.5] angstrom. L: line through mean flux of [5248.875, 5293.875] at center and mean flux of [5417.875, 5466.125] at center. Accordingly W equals -0.10 mag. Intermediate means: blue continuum 12.6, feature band 13.2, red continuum 11.2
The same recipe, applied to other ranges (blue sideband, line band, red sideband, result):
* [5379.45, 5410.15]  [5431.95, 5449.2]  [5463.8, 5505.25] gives 0.047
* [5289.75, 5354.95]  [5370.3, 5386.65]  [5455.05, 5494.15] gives 0.067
